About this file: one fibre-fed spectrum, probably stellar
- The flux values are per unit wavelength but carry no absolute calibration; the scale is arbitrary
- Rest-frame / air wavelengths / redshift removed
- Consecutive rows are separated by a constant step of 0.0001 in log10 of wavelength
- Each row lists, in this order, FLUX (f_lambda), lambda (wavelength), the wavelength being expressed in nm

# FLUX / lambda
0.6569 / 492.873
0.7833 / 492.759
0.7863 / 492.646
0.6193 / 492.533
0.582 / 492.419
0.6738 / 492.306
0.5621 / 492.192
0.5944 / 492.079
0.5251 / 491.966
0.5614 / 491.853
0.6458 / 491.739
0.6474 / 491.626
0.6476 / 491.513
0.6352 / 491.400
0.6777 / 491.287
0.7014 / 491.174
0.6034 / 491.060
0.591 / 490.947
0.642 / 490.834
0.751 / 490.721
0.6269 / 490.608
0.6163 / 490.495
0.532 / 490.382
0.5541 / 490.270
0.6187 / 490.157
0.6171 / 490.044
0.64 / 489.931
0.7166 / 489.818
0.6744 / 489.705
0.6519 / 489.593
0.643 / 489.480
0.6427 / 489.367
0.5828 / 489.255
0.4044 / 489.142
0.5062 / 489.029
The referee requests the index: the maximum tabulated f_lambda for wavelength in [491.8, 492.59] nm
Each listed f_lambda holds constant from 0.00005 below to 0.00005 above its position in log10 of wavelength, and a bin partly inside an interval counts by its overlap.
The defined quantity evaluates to 0.6738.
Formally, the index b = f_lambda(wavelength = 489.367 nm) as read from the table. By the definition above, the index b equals 0.6427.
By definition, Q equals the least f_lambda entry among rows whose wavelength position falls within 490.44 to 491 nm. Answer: 0.591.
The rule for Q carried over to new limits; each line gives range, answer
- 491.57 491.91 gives 0.5614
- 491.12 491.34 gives 0.6777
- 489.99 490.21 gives 0.6171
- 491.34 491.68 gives 0.6352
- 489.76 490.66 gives 0.532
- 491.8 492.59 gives 0.5251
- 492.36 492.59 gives 0.582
